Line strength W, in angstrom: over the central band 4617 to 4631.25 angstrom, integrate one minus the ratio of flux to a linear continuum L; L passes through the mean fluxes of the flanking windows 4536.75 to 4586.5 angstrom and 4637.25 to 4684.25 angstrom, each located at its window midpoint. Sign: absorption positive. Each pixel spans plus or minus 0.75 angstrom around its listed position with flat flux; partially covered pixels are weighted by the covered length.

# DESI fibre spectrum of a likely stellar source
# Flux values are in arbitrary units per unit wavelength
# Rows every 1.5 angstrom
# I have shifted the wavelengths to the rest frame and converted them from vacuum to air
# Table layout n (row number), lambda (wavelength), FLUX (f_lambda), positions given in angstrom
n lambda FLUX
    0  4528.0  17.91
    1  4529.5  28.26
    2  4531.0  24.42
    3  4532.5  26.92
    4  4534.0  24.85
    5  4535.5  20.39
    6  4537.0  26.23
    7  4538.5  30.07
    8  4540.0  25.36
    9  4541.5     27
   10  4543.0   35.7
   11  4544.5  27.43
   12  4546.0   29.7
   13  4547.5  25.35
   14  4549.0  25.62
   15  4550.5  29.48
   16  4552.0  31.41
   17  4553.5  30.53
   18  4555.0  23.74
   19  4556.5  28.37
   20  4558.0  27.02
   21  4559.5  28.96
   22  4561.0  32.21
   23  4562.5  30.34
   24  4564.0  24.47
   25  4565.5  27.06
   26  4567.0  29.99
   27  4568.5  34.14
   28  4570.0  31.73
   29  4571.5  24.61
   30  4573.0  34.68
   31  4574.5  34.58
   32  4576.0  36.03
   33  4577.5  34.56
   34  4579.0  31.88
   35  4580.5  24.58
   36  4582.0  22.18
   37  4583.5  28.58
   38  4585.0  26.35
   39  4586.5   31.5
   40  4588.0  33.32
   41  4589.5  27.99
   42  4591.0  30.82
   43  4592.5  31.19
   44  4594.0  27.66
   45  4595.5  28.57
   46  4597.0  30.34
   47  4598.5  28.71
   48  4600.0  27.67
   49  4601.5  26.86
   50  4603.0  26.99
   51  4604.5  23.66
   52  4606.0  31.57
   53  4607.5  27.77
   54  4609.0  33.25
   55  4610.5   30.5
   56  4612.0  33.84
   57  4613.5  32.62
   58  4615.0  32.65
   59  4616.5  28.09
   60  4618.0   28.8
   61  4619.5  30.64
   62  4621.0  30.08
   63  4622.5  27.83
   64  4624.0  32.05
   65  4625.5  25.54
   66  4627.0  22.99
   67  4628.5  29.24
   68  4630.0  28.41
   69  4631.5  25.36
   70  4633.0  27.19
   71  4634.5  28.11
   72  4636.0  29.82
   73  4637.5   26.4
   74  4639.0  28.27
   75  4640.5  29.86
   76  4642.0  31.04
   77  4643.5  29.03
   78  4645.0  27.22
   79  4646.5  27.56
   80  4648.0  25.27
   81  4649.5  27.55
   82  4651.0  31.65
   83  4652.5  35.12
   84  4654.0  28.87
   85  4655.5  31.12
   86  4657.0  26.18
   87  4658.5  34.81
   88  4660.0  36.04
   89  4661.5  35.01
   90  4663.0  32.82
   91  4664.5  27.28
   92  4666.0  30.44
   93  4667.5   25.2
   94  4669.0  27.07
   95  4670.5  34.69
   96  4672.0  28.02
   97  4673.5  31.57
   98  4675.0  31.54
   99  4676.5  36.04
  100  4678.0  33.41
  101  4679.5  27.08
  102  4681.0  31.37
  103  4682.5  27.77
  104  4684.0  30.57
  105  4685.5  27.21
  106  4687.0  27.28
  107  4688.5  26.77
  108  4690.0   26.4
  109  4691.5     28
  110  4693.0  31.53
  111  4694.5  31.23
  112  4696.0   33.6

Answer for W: 0.7 angstrom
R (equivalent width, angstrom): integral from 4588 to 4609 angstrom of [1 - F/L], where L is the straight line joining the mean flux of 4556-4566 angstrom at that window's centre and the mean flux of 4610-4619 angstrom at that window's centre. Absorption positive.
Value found 1.0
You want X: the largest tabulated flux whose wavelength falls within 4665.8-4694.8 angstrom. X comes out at 36.04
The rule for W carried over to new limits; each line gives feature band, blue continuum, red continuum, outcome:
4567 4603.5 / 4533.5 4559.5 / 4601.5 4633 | -1.9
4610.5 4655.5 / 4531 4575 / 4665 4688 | 0.5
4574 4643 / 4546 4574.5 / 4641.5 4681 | 1.1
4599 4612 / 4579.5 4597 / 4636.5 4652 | -0.1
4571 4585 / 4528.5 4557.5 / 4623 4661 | -1.1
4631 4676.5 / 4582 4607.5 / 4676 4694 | -1.0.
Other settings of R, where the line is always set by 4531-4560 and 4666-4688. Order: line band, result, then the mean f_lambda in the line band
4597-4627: -0.6 angstrom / 29.3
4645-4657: 0.1 angstrom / 29.2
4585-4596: -0.6 angstrom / 29.9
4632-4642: 0.3 angstrom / 28.4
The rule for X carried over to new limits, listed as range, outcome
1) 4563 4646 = 36.03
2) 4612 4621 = 33.84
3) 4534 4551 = 35.7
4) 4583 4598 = 33.32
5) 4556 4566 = 32.21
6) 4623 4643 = 32.05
